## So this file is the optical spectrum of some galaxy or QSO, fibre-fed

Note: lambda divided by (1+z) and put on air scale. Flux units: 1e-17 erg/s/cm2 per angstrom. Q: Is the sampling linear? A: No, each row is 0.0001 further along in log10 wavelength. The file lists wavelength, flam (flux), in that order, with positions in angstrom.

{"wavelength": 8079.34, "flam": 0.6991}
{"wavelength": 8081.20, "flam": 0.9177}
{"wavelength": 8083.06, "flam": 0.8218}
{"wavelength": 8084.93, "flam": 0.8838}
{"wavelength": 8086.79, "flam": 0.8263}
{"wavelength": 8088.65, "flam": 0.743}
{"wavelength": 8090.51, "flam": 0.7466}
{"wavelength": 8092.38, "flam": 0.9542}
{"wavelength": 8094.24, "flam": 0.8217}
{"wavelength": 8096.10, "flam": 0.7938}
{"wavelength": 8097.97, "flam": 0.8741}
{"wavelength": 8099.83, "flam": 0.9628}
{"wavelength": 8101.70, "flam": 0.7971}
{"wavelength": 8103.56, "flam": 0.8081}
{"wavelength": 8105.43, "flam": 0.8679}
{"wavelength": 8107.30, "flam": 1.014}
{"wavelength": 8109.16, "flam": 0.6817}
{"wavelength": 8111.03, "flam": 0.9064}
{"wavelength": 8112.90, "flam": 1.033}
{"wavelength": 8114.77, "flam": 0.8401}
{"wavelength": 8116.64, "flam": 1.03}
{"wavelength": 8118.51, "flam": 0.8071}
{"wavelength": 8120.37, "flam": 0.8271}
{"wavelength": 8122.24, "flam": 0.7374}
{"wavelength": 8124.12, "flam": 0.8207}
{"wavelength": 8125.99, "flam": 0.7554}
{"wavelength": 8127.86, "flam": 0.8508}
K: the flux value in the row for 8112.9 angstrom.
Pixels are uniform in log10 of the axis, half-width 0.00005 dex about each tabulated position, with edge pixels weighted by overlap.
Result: 1.033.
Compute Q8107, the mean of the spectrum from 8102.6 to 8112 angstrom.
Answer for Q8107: 0.856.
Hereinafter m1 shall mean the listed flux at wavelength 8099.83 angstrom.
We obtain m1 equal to 0.9628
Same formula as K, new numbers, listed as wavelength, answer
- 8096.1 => 0.7938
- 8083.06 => 0.8218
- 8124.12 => 0.8207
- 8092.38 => 0.9542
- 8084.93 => 0.8838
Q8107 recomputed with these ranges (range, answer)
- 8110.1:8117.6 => 0.951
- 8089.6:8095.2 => 0.841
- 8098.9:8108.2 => 0.889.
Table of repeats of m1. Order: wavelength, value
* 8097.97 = 0.8741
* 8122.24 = 0.7374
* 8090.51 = 0.7466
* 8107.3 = 1.014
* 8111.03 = 0.9064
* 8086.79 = 0.8263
